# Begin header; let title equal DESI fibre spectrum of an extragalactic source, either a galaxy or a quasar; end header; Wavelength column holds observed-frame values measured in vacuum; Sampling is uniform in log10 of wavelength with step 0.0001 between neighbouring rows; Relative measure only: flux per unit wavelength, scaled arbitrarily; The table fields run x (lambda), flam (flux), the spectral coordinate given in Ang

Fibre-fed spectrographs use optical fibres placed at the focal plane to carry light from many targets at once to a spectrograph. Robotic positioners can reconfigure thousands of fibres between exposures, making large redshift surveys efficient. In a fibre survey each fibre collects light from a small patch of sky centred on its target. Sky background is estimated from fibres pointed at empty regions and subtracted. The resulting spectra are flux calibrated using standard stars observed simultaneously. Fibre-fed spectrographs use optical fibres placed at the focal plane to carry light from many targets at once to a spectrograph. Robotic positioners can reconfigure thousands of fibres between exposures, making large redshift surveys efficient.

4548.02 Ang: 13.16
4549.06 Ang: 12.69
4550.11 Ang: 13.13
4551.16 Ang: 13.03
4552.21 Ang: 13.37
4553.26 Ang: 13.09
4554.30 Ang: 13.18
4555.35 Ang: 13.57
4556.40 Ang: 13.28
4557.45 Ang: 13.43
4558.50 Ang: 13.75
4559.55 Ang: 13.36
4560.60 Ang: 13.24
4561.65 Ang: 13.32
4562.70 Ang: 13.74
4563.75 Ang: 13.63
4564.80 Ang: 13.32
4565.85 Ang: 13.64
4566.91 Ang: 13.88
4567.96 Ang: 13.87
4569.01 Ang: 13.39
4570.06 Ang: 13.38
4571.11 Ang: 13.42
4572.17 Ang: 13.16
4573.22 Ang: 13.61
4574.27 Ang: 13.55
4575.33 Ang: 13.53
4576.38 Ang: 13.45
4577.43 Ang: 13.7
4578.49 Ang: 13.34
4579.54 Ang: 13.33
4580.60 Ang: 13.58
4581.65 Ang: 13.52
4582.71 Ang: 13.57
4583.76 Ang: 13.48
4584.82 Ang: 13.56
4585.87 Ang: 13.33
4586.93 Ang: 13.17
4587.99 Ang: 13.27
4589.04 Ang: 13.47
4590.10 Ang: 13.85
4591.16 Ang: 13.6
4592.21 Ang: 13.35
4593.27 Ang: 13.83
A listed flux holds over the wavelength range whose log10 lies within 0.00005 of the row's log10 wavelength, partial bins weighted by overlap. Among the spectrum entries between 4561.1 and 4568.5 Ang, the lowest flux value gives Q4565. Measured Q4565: 13.32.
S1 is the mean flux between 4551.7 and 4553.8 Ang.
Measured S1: 13.3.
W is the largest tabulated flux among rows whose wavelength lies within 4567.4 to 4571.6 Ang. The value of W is 13.87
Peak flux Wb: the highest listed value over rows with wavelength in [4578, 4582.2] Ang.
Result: 13.58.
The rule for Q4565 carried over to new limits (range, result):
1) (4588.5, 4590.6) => 13.47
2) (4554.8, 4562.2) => 13.24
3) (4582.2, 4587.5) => 13.17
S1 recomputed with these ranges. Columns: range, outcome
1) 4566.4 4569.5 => 13.7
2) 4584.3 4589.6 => 13.4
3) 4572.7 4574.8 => 13.6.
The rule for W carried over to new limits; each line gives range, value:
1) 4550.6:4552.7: 13.37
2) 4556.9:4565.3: 13.75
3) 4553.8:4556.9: 13.57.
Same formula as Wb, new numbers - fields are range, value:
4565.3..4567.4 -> 13.88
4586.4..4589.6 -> 13.47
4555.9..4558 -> 13.43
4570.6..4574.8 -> 13.61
